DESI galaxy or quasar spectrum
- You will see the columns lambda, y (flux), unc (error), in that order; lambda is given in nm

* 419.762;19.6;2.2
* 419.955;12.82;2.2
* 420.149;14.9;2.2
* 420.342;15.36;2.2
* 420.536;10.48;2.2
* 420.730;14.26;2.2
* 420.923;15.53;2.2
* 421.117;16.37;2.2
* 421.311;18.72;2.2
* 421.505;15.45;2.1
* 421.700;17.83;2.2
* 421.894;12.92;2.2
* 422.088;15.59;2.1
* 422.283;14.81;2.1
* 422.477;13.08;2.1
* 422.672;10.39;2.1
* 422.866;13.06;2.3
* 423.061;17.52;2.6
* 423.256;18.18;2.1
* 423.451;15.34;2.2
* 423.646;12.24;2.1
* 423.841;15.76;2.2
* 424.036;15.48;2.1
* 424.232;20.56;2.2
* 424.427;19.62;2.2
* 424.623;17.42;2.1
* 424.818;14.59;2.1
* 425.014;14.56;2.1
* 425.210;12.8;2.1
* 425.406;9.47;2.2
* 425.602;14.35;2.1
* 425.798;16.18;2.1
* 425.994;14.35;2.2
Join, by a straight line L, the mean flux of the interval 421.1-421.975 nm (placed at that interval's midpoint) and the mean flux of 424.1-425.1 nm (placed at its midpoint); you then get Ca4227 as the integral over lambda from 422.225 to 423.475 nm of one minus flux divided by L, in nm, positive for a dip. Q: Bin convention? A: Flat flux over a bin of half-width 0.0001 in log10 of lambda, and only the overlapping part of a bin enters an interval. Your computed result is 0.16 nm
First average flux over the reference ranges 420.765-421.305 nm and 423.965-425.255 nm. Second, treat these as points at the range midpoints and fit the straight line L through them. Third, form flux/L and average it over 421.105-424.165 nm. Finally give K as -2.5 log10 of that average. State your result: 0.08 mag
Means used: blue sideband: 16.2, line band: 15.2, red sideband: 16.6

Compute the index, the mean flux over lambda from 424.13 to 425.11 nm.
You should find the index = 17.3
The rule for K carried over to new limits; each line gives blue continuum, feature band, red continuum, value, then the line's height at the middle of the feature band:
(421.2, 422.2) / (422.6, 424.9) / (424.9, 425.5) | -0.16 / 13.9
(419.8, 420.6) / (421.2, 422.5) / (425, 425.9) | -0.14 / 13.8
